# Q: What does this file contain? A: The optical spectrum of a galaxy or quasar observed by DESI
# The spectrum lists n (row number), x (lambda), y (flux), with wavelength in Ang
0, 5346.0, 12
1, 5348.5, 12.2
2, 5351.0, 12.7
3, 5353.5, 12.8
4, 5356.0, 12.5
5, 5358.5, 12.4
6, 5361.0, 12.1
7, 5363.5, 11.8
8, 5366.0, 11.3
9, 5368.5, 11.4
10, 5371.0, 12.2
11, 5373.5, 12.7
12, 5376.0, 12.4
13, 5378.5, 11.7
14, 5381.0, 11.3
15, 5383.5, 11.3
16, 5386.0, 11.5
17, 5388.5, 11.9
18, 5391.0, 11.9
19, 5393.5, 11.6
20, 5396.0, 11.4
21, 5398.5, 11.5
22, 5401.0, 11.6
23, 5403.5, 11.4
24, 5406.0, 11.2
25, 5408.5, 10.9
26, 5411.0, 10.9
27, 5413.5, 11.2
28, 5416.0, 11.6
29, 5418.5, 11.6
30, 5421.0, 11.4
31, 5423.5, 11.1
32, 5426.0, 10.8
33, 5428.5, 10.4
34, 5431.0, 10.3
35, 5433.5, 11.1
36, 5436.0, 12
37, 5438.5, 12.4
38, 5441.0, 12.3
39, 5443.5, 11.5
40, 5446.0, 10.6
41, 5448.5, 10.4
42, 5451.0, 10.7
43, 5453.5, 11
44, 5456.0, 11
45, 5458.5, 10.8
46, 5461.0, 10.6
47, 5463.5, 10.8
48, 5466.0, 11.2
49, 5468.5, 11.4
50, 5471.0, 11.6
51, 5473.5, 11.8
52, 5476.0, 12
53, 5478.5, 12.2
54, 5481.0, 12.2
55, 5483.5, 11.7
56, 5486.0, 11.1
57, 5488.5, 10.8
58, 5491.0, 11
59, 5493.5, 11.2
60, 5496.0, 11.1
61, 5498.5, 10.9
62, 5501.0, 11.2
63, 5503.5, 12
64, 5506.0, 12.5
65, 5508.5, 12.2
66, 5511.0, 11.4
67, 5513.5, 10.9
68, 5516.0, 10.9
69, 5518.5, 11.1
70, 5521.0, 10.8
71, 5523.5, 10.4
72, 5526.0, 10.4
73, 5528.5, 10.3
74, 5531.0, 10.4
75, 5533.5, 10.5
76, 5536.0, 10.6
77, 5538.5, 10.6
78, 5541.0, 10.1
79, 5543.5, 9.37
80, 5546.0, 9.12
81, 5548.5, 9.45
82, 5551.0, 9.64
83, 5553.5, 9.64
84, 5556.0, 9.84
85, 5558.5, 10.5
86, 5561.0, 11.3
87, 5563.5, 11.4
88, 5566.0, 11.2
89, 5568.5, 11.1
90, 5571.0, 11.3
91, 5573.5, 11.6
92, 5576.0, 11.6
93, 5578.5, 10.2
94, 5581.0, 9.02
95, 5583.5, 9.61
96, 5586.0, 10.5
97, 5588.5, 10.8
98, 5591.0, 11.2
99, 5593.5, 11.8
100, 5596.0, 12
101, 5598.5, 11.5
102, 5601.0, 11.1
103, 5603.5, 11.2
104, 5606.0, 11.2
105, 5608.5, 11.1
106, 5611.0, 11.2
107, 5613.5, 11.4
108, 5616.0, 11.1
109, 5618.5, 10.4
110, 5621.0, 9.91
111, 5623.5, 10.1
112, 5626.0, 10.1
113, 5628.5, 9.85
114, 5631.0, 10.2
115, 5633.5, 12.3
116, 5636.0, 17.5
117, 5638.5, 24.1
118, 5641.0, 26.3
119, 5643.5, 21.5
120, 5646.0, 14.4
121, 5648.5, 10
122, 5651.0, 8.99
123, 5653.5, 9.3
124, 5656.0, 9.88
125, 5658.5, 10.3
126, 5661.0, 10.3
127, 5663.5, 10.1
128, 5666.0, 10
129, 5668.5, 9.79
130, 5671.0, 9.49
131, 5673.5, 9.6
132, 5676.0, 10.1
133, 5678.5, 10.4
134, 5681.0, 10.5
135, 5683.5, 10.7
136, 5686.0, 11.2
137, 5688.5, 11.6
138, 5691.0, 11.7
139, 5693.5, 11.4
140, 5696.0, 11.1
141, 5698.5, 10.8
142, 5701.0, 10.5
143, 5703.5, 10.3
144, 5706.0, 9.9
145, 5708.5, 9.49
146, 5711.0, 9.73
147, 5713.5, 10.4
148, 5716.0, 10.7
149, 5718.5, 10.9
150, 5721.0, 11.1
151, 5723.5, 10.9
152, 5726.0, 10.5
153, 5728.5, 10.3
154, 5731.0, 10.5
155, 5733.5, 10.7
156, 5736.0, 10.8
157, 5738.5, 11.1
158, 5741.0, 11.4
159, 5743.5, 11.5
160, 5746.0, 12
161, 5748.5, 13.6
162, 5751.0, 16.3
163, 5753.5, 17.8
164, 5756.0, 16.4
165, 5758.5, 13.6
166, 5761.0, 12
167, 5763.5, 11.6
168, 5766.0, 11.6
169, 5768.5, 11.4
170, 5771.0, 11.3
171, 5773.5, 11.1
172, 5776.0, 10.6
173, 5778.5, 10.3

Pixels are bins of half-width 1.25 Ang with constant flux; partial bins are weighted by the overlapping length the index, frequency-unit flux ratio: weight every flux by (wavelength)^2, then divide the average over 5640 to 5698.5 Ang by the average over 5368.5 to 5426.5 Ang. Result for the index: 1.1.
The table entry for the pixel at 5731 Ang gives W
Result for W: 10.5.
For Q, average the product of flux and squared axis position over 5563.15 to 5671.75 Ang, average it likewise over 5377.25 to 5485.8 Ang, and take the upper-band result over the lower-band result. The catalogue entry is 1.1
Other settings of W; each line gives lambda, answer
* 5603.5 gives 11.2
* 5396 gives 11.4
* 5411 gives 10.9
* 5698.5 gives 10.8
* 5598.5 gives 11.5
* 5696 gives 11.1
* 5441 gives 12.3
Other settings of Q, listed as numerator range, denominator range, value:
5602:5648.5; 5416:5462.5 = 1.29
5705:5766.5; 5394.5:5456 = 1.18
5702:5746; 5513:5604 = 1.06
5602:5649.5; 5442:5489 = 1.26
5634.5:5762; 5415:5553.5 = 1.18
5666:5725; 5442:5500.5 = 1.02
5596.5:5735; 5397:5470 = 1.11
